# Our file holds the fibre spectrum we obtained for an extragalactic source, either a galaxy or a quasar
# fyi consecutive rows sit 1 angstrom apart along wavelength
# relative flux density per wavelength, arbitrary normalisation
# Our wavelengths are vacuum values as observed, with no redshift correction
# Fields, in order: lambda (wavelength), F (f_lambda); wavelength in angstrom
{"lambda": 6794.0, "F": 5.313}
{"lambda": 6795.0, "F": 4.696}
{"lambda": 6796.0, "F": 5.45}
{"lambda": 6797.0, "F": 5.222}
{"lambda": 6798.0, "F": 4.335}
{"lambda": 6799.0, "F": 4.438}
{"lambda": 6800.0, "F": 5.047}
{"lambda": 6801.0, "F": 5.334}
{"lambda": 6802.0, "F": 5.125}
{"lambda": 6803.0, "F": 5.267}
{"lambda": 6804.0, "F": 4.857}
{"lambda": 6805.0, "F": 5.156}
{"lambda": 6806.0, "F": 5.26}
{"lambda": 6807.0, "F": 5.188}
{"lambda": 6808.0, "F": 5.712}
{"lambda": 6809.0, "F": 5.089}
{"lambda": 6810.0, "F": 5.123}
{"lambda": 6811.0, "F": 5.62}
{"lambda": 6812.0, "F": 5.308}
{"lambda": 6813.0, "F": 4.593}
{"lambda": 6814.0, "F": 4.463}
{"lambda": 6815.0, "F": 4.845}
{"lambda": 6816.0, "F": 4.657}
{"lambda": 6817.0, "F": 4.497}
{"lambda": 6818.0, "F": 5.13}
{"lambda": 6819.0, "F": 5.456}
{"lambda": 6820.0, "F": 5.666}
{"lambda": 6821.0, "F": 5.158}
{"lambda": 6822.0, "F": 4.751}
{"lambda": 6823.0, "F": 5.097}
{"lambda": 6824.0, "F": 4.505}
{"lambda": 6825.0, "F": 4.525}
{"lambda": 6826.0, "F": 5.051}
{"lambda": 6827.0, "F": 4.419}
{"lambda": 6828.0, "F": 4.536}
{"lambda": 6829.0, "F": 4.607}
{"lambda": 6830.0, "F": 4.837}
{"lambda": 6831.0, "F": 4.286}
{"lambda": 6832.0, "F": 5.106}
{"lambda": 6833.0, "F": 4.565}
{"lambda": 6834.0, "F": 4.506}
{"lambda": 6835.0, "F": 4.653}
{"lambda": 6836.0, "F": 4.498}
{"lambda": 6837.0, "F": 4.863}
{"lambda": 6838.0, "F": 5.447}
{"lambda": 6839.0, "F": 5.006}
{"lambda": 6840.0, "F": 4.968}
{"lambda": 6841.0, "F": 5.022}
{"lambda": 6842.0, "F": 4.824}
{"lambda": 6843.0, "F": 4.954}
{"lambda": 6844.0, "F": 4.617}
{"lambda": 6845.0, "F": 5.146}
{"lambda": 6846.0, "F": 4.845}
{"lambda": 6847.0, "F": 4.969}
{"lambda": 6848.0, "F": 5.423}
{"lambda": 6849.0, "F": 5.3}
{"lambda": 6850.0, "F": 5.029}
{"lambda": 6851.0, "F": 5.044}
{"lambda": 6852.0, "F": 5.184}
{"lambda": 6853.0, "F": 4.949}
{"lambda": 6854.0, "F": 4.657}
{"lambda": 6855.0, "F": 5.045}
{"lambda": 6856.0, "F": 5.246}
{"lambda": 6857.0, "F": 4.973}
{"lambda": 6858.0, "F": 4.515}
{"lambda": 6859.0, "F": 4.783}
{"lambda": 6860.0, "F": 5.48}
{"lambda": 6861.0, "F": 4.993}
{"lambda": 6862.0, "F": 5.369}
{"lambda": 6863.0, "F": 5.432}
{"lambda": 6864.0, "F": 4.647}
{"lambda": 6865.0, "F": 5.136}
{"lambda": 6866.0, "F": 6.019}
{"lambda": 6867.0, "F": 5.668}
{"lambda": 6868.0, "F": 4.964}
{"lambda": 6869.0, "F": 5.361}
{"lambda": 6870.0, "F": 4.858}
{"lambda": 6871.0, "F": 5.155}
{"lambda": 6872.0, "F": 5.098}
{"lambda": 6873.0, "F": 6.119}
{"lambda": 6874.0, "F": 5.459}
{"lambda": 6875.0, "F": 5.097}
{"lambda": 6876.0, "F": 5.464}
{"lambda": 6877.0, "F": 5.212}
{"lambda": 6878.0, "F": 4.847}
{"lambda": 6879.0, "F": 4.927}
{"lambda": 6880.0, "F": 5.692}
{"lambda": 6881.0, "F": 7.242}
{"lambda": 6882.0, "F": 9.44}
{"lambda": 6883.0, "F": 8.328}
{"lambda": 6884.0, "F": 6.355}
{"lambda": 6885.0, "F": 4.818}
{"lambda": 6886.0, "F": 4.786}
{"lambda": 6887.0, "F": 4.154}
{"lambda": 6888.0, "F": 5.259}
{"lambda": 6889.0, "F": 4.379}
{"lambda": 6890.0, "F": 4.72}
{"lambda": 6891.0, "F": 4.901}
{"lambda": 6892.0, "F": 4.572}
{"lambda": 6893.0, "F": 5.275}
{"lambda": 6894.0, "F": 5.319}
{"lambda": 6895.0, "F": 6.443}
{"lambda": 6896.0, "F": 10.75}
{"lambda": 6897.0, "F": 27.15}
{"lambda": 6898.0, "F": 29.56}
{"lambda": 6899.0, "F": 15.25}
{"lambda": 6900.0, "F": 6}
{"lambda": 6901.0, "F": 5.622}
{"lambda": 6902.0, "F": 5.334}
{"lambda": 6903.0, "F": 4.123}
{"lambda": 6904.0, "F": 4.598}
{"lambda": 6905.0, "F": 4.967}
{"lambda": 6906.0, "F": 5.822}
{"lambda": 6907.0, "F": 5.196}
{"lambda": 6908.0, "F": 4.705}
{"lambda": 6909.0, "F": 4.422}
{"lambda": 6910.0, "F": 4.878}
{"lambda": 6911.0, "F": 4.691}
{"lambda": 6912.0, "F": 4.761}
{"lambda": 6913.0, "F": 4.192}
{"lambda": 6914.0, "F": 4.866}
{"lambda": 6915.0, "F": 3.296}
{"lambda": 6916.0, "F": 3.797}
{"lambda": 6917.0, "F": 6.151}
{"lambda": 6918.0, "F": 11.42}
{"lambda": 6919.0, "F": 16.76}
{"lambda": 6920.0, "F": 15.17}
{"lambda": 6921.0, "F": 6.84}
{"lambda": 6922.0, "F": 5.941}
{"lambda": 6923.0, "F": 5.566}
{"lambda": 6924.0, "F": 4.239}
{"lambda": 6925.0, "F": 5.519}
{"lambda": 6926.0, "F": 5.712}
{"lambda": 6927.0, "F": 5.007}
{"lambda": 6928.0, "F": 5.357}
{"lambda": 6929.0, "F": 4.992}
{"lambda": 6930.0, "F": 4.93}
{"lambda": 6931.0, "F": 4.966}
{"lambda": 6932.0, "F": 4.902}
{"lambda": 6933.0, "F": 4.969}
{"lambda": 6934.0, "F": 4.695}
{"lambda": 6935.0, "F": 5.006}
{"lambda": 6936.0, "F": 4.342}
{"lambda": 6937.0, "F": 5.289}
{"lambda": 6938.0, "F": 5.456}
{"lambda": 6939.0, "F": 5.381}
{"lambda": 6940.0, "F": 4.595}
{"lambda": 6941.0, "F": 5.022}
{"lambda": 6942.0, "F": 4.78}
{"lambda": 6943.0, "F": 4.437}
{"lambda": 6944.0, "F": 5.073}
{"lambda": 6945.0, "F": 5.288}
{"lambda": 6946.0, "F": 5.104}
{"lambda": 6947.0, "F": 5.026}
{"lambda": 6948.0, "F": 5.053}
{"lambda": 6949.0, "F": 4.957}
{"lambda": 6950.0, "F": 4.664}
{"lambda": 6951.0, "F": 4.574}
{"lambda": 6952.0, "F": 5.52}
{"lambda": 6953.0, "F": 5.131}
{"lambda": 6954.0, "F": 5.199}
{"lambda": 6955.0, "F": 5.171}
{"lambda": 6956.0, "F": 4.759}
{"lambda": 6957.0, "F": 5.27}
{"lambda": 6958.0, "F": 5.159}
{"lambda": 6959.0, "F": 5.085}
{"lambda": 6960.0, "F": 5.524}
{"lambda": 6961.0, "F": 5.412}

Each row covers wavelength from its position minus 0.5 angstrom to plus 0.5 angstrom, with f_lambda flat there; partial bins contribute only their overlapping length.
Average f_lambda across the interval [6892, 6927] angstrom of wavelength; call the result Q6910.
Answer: 7.69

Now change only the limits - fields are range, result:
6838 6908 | 6.16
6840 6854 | 5.01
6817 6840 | 4.84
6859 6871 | 5.24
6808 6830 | 4.93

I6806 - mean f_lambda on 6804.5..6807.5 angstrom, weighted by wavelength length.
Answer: 5.2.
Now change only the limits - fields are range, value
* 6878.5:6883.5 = 7.13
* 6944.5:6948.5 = 5.12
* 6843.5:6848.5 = 5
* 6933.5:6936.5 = 4.68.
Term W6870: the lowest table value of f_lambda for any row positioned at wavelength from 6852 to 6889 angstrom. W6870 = 4.154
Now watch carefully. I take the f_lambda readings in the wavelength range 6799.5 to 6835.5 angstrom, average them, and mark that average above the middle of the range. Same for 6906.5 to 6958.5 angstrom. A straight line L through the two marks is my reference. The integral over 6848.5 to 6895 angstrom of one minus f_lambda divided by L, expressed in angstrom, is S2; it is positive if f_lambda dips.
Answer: -1.0 angstrom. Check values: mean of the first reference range 4.94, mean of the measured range 5.34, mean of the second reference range 5.54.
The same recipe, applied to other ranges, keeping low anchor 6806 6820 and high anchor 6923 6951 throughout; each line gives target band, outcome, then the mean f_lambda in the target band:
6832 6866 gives 0.4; 4.99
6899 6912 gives -1.0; 5.41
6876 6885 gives -2.4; 6.35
